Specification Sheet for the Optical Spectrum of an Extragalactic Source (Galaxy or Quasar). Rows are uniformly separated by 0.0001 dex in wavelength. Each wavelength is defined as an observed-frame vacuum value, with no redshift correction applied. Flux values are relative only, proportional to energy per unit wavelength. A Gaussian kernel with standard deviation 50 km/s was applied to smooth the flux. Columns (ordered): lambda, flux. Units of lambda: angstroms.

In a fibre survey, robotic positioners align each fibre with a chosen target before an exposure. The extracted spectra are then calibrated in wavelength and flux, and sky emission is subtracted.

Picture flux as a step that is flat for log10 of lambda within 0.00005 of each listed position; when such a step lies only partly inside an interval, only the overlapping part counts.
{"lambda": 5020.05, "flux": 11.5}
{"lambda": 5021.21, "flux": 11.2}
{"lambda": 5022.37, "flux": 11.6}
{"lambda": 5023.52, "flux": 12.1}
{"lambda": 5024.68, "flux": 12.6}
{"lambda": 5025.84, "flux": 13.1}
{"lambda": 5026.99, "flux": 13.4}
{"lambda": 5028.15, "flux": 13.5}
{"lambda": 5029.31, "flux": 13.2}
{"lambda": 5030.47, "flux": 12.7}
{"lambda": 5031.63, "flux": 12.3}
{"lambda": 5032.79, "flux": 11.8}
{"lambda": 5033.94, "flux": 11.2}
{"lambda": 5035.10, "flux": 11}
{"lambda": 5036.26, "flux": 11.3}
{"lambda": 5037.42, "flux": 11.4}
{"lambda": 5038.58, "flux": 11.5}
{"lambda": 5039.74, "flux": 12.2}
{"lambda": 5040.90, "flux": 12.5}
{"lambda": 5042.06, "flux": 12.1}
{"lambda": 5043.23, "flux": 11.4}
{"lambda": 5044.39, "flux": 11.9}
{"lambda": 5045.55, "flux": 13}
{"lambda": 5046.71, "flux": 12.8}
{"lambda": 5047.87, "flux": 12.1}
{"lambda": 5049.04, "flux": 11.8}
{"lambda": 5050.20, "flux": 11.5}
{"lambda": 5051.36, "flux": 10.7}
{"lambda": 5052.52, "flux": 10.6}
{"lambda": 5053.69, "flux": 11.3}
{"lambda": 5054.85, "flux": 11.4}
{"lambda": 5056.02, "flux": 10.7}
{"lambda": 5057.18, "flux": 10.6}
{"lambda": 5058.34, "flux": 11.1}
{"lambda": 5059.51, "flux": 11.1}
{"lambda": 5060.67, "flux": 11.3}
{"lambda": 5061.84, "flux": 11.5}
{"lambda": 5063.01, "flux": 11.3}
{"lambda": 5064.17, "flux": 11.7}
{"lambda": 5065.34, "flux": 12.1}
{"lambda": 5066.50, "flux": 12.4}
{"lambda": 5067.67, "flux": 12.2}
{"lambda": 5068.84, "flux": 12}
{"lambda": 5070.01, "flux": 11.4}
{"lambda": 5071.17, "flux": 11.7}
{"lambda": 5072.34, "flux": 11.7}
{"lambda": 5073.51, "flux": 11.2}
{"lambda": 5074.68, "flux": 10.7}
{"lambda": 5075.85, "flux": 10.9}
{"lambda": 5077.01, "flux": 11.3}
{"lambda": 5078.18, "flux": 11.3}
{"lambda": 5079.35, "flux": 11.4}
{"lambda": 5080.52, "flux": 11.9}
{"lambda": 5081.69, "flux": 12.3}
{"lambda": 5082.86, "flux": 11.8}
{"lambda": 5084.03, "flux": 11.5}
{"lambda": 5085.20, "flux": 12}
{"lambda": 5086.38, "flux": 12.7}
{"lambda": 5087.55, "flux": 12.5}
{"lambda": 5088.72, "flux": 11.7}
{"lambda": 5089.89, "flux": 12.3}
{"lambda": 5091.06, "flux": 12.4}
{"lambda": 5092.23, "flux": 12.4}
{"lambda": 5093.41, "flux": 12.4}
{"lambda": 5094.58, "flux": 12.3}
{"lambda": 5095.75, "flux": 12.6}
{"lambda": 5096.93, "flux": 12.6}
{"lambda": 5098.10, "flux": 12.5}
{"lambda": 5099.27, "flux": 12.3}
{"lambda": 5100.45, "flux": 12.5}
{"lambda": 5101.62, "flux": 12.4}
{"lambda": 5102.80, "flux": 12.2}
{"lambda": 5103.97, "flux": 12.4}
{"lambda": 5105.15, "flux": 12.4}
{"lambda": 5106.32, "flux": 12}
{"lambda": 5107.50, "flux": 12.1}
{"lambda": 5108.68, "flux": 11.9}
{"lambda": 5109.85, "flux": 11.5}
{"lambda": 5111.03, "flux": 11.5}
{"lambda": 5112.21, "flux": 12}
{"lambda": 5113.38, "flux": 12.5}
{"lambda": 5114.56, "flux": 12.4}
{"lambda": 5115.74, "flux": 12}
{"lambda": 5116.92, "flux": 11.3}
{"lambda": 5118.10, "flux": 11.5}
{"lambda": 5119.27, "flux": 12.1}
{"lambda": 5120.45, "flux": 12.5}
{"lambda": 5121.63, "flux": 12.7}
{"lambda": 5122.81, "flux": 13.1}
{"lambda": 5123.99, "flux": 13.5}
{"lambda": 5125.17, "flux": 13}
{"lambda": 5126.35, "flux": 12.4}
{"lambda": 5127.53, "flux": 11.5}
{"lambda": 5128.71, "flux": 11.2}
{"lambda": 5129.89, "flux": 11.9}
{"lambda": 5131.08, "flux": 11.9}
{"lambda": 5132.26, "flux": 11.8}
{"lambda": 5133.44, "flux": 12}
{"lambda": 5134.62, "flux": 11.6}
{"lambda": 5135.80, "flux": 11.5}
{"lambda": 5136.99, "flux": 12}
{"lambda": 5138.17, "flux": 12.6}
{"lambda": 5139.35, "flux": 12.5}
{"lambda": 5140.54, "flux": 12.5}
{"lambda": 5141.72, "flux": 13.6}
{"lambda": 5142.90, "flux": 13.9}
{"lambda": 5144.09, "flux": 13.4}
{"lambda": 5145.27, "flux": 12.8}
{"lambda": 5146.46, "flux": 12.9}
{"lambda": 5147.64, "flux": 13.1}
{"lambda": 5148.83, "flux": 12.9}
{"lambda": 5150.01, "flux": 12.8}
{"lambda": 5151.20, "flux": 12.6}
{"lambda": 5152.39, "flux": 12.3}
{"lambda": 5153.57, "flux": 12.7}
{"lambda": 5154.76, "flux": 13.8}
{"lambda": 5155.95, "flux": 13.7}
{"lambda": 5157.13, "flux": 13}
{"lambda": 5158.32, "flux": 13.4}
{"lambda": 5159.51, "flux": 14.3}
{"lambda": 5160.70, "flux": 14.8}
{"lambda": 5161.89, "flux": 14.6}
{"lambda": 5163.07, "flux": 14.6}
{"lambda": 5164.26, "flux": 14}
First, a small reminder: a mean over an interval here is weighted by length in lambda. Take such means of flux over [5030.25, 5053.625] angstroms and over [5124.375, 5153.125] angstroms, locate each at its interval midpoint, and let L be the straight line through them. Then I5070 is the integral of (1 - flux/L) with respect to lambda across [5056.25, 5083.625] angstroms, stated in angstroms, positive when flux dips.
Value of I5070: 1.0 angstroms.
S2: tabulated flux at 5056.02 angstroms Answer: 10.7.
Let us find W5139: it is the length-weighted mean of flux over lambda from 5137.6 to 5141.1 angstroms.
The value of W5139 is 12.5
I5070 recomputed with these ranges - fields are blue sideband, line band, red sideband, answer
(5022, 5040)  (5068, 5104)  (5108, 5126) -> 0.7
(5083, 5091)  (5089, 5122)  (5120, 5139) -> -0.1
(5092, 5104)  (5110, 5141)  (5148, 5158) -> 1.4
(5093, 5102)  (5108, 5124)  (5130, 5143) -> 0.3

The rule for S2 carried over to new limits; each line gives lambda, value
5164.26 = 14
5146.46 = 12.9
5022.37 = 11.6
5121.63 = 12.7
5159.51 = 14.3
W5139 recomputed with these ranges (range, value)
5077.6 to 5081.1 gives 11.5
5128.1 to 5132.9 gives 11.7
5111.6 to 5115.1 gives 12.3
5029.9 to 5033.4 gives 12.3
